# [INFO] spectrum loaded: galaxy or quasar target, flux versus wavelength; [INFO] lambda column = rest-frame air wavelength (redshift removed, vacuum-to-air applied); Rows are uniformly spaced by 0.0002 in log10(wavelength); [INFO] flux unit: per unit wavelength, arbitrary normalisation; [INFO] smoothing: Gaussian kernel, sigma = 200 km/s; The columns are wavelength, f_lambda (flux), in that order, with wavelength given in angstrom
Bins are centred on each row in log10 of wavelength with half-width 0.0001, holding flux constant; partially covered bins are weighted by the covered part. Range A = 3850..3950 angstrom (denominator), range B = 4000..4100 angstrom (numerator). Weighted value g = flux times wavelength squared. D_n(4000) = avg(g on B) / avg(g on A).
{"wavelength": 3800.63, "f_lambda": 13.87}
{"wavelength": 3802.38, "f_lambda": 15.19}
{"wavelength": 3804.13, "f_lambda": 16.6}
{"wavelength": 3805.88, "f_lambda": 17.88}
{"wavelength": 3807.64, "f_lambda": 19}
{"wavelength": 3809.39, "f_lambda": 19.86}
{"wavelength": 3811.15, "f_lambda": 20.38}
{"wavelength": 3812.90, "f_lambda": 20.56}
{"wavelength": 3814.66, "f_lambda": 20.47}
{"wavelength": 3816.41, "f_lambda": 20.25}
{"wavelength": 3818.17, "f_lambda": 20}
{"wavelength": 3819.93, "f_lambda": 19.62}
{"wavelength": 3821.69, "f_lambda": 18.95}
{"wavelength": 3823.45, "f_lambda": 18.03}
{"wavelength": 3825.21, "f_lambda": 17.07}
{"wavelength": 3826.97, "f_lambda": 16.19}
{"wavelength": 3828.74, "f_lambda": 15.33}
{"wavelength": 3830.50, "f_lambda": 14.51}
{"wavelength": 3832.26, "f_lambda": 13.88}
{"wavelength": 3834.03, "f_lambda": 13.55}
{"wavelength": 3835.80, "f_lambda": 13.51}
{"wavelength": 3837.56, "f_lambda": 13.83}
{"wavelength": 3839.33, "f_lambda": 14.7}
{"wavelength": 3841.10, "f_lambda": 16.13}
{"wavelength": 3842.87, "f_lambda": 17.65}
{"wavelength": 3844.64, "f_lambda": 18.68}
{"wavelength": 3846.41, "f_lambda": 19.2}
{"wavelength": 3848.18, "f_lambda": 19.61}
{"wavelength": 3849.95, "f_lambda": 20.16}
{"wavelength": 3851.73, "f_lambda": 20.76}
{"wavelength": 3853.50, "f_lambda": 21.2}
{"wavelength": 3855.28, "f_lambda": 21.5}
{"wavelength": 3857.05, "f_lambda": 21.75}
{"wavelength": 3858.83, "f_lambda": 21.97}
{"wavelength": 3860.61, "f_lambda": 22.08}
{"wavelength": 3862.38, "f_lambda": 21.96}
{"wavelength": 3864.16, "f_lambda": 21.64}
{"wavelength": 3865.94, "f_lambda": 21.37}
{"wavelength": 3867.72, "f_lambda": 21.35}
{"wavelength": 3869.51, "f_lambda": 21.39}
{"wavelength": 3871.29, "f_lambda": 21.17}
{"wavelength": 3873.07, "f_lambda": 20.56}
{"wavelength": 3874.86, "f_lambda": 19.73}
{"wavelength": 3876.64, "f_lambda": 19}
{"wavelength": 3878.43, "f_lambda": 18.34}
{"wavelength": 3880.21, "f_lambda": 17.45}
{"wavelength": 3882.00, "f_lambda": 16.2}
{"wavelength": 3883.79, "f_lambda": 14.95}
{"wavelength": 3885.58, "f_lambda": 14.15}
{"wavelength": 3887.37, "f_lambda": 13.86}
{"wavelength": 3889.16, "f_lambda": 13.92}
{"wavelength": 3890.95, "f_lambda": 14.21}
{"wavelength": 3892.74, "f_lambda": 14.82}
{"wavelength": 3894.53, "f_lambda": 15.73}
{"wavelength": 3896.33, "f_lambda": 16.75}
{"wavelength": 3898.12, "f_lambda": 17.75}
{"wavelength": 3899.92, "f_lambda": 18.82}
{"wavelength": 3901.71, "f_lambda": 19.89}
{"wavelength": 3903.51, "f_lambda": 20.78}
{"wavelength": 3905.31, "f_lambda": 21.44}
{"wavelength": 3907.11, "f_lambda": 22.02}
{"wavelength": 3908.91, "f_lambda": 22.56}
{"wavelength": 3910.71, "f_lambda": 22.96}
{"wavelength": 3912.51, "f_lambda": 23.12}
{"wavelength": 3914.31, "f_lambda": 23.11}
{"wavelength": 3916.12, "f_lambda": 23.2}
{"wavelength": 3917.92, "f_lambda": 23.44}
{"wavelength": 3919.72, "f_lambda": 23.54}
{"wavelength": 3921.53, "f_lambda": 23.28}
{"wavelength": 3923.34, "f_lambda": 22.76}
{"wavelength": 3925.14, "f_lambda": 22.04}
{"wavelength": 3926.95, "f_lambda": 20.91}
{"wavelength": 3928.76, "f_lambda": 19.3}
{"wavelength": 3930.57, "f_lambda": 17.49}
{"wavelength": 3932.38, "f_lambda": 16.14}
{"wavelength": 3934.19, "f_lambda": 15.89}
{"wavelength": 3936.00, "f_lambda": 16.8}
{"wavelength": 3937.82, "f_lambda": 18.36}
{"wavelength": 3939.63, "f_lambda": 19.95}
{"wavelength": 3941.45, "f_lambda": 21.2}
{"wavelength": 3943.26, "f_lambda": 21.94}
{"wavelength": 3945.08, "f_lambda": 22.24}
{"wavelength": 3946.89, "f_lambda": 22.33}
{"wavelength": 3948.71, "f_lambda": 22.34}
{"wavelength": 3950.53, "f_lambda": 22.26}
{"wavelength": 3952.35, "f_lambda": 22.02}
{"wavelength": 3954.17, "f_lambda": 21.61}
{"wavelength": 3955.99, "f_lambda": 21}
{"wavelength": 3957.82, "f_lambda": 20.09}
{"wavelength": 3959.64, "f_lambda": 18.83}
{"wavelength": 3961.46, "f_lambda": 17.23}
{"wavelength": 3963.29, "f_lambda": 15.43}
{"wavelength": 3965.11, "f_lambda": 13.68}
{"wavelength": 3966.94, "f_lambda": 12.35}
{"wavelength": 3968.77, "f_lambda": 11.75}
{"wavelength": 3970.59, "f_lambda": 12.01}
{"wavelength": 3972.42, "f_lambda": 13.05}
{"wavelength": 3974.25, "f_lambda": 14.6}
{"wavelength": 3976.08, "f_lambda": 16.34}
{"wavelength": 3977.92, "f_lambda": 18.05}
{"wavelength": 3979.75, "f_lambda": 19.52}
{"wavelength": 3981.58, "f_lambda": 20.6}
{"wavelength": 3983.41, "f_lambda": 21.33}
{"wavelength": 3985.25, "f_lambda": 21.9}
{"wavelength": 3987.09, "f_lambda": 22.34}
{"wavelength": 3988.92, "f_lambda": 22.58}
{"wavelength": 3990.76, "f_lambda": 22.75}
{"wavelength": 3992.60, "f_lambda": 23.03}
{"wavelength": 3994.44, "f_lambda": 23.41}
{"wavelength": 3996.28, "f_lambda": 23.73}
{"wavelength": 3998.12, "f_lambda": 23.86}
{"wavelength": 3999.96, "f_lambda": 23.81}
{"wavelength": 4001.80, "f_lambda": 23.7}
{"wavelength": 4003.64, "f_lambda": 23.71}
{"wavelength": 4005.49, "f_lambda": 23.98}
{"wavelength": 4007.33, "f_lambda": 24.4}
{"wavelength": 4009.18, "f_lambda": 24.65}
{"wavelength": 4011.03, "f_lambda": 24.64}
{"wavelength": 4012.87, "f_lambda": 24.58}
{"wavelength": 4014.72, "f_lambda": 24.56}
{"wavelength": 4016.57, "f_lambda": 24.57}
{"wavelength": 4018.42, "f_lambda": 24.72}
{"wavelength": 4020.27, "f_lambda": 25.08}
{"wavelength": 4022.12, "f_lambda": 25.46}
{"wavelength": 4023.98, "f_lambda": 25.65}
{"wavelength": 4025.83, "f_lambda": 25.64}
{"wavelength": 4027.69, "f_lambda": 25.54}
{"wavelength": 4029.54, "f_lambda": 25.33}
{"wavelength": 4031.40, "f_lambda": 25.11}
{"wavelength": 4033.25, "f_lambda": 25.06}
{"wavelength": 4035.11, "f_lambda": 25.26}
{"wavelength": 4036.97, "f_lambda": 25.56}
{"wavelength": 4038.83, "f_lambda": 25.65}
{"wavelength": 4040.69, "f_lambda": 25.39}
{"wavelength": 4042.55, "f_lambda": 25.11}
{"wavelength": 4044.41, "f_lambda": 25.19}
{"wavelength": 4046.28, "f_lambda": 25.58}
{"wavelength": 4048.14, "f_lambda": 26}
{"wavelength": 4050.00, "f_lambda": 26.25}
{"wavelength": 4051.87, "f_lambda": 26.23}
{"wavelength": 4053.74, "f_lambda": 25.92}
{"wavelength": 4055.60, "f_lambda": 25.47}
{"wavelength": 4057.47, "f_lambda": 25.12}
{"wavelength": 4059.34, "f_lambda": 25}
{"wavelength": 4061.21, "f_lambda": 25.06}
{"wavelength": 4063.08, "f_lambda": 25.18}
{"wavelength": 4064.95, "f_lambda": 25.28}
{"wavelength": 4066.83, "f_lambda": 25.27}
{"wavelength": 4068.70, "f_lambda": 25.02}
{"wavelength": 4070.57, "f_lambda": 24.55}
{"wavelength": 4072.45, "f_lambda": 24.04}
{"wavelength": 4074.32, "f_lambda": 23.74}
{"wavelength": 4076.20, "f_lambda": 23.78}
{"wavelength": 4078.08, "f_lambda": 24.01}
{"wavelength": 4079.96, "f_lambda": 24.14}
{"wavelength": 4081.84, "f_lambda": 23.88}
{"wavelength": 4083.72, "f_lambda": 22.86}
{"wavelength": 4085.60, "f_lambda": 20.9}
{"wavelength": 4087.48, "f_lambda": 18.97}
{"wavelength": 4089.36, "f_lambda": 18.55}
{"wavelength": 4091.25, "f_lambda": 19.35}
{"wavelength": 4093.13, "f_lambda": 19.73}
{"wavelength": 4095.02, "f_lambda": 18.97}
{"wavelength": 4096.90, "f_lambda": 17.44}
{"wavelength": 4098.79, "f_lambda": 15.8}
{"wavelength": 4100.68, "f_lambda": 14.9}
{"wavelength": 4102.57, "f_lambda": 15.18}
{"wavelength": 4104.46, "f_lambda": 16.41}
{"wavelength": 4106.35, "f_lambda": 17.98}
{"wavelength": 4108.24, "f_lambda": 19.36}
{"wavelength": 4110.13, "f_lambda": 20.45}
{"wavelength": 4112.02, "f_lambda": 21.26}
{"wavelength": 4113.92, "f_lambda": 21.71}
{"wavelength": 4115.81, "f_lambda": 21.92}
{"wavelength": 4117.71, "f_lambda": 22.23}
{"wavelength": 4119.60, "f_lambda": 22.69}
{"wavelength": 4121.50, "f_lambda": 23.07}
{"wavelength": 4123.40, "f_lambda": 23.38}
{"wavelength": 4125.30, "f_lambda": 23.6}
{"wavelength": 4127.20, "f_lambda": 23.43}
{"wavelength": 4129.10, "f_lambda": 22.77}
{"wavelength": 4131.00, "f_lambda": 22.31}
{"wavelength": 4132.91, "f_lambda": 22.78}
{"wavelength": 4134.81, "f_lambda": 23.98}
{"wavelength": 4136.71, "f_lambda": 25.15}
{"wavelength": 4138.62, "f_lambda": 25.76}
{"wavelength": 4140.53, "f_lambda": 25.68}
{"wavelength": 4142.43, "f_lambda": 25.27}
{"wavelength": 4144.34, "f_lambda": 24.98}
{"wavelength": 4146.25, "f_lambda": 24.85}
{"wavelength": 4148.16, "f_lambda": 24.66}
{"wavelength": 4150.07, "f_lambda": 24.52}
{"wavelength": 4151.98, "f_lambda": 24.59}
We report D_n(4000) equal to 1.3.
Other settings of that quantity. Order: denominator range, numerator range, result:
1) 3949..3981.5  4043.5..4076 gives 1.53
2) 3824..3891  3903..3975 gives 1.13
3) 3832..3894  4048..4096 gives 1.44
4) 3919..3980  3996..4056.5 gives 1.39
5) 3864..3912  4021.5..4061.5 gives 1.48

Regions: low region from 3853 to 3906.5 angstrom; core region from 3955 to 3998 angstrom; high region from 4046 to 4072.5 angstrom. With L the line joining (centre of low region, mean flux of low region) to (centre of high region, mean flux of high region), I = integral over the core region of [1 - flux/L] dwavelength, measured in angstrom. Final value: 7.3 angstrom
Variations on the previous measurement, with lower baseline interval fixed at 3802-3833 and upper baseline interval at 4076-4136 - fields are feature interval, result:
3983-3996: -1.9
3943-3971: 1.1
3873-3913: 1.4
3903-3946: -4.4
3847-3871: -3.6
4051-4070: -4.6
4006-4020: -3.3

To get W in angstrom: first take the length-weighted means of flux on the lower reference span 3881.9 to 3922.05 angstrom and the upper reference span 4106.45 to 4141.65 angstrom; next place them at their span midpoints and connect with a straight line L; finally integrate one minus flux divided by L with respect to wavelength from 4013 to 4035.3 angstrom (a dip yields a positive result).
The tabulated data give -4.2 angstrom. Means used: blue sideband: 19.2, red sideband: 22.8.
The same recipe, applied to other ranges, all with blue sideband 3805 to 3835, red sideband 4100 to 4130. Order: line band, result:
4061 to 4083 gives -4.5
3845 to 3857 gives -1.4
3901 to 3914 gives -2.2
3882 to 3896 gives 2.9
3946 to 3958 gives -1.6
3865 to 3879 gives -1.5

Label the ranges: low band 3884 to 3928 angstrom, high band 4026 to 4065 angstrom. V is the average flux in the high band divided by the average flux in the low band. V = 1.3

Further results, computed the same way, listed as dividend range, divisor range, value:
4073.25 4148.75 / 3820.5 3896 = 1.21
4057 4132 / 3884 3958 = 1.09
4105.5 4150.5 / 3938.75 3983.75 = 1.25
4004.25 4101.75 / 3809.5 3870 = 1.27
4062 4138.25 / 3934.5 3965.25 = 1.09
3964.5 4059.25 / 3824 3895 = 1.28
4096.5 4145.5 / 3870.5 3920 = 1.14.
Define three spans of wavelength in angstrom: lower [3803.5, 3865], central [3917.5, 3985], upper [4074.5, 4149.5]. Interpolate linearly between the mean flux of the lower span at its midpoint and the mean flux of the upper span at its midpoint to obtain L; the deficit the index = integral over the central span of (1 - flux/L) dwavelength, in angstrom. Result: 3.0 angstrom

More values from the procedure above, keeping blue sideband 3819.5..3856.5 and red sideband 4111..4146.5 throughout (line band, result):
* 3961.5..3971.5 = 3.3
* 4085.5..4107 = 4.8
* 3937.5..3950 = -1.1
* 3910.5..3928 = -3.4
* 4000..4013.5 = -2.1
